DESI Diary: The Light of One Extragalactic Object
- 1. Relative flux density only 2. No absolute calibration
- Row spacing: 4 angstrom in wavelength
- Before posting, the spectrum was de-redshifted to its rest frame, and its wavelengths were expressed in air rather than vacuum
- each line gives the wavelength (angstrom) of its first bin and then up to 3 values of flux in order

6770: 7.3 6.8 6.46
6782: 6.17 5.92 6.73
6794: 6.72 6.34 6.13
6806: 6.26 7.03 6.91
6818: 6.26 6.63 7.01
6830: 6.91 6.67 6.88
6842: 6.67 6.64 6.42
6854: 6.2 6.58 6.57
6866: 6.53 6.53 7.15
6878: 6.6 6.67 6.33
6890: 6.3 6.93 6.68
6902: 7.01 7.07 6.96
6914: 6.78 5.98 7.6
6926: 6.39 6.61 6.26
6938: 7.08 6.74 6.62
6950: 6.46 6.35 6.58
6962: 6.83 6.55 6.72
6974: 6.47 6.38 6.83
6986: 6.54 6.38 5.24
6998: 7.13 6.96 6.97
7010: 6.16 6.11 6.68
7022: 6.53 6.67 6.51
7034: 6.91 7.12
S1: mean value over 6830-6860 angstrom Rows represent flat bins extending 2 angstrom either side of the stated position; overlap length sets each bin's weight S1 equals 6.6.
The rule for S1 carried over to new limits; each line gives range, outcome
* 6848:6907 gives 6.63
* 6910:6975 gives 6.64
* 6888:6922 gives 6.77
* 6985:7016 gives 6.43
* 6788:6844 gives 6.65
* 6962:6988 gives 6.6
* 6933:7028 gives 6.55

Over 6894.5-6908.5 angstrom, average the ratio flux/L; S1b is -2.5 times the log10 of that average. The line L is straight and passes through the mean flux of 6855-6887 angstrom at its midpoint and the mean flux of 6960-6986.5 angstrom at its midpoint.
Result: -0.05 mag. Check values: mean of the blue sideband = 6.62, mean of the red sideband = 6.62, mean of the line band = 6.92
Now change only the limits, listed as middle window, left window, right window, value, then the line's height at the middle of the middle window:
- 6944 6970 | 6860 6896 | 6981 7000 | -0.02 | 6.47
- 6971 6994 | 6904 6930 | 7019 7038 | 0.05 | 6.74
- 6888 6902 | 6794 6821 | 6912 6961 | -0.02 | 6.59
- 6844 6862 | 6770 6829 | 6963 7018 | 0.01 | 6.54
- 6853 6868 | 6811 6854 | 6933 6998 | 0.03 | 6.65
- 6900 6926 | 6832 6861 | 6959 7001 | -0.05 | 6.55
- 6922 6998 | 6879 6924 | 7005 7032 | 0.01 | 6.63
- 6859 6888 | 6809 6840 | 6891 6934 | 0.02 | 6.77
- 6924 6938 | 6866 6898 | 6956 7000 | 0.01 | 6.58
